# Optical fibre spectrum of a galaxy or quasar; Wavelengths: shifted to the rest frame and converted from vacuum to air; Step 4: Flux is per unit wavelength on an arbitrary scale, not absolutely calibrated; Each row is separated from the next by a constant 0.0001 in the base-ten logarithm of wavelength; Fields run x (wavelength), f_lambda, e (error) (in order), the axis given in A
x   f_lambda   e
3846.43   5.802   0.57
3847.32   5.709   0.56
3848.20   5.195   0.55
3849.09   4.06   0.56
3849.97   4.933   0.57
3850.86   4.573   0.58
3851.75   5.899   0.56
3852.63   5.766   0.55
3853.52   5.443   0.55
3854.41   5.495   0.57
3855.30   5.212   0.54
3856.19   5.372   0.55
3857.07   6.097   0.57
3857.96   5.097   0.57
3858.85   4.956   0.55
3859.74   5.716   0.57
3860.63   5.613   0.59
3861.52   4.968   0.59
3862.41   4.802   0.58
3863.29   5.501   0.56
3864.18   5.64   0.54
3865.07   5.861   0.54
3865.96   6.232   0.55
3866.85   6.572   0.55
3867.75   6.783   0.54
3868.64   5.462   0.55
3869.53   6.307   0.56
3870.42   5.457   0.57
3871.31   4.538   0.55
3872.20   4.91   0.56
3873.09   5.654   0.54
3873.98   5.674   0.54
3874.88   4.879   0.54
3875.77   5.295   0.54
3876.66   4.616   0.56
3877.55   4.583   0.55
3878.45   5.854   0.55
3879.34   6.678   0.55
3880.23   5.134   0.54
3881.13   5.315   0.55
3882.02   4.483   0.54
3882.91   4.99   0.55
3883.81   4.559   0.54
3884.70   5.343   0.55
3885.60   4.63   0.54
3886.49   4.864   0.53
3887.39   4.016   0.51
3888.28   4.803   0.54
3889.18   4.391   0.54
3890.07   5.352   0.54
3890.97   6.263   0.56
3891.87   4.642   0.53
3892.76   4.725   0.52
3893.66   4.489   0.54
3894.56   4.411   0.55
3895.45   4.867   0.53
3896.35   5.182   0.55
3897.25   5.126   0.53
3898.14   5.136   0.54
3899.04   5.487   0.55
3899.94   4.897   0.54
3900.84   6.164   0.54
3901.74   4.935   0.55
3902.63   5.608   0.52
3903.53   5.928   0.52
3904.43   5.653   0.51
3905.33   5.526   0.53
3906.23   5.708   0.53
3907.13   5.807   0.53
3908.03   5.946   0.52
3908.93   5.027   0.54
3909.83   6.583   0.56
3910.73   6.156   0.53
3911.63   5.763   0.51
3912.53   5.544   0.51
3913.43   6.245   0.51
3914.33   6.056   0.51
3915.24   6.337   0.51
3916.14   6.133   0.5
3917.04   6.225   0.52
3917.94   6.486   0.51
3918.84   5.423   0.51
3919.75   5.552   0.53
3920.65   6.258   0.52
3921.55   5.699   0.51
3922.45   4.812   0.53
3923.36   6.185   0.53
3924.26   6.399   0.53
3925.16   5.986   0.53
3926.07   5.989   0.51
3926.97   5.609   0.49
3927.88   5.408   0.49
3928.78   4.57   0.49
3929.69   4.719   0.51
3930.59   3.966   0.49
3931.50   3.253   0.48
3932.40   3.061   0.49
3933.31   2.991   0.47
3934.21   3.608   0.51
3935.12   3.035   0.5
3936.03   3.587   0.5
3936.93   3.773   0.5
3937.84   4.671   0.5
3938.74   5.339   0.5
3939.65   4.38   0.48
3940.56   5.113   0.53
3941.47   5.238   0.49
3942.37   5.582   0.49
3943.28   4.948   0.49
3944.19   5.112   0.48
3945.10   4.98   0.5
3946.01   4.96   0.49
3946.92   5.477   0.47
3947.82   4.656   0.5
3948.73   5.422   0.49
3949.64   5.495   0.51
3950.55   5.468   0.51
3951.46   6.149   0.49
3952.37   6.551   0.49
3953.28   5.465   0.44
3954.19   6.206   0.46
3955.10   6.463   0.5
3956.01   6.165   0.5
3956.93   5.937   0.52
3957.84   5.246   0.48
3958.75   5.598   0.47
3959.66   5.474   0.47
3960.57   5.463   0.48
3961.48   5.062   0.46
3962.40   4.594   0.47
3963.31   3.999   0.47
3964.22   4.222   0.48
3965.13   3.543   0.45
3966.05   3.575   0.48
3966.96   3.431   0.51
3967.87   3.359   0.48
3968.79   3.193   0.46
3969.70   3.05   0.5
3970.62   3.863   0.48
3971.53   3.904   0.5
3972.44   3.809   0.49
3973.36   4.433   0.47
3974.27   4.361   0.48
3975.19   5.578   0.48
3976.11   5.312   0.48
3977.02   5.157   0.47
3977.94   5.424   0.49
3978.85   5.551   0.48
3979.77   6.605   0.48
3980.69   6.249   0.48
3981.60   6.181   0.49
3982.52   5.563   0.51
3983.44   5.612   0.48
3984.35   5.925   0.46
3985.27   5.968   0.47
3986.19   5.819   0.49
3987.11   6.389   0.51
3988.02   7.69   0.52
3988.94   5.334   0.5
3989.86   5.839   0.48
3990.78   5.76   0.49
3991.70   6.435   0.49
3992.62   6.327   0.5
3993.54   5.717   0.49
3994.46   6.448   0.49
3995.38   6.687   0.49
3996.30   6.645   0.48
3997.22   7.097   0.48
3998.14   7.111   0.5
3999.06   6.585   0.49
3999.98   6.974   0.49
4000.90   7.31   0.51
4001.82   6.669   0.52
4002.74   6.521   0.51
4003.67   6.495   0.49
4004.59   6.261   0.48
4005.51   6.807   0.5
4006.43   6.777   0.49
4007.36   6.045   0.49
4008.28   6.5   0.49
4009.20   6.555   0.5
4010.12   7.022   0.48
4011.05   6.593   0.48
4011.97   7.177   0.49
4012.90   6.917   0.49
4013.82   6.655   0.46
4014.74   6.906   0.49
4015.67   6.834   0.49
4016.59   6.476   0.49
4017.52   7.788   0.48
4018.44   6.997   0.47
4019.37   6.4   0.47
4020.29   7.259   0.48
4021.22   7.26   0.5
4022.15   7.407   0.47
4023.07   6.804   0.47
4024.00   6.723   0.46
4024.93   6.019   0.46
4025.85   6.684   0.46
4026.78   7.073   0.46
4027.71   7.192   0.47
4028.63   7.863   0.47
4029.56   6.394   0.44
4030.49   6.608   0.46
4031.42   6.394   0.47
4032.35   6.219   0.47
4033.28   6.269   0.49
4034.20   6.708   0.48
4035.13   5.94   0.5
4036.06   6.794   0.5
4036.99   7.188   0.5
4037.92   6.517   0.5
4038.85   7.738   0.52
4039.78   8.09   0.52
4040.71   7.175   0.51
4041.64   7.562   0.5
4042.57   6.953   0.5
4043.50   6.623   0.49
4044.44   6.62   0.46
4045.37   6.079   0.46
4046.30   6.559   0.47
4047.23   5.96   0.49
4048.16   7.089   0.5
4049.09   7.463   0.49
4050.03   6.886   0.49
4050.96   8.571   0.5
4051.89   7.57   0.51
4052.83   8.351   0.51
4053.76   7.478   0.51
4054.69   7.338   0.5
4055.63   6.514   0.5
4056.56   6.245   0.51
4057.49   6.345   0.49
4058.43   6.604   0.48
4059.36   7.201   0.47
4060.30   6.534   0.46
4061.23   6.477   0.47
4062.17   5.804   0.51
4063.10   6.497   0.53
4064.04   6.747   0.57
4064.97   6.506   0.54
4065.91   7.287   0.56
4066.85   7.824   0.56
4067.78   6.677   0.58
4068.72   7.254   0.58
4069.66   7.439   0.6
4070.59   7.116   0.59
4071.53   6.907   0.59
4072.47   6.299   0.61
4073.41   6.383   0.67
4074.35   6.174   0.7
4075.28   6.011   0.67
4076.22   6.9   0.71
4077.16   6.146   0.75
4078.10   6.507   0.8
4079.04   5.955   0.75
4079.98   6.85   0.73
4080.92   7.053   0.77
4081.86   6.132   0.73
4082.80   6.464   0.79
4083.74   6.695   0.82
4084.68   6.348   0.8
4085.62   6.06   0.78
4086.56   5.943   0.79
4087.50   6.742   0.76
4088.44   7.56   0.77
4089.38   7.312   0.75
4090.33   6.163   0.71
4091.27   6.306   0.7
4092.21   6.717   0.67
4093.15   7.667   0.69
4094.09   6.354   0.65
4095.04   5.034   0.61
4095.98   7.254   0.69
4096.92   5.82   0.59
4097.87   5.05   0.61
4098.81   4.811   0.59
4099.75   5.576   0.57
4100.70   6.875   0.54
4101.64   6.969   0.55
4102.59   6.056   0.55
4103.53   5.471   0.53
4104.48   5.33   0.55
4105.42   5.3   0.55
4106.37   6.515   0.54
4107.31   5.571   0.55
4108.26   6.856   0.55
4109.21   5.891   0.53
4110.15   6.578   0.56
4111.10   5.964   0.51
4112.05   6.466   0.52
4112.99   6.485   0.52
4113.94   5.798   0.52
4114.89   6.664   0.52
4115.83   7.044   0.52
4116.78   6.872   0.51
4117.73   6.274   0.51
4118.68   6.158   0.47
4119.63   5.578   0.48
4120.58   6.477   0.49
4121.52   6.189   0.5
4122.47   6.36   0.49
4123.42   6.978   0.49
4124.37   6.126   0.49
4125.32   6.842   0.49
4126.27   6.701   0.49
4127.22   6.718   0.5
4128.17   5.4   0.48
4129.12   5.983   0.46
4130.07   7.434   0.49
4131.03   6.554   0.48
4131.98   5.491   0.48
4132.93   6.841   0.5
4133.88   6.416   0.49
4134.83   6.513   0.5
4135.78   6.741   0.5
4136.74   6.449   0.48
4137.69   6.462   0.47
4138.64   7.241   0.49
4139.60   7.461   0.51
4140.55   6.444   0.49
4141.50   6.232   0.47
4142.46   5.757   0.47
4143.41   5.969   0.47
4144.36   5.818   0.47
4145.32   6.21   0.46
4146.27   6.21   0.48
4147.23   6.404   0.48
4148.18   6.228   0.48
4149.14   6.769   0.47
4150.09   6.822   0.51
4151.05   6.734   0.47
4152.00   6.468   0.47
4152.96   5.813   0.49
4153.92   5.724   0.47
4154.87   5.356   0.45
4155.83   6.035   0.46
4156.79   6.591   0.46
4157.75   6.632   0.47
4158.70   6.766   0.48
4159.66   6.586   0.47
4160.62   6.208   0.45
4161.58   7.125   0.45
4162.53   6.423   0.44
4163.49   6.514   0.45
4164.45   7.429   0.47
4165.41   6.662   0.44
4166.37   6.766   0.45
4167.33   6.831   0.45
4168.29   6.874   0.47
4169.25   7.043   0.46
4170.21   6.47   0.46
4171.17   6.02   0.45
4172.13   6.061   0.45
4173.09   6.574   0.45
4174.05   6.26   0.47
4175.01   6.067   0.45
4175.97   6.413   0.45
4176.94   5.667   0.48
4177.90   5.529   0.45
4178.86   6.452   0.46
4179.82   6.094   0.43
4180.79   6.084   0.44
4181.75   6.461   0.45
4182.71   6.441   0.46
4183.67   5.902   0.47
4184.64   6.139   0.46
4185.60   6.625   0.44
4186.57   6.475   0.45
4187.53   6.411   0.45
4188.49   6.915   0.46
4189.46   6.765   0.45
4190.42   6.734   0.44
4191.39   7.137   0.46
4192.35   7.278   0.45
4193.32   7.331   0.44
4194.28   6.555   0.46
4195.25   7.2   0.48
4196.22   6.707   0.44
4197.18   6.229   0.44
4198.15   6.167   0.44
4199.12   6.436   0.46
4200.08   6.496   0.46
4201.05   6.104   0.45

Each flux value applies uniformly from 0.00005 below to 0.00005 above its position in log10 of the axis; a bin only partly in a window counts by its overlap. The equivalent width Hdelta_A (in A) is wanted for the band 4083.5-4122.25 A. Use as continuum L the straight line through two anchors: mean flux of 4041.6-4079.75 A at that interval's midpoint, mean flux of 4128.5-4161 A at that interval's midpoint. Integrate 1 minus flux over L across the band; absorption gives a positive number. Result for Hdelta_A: 2.0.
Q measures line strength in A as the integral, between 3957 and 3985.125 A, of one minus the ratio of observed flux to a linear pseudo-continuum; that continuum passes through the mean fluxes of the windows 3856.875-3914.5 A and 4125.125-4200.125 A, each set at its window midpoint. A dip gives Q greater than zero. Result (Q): 4.4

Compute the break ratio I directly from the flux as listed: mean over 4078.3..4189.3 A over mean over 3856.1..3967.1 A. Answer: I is 1.21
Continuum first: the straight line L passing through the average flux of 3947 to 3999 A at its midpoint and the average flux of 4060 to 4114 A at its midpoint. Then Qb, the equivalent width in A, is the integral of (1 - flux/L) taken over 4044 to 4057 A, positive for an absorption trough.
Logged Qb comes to -2.1 A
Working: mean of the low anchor 5.41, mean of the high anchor 6.41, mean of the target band 7.06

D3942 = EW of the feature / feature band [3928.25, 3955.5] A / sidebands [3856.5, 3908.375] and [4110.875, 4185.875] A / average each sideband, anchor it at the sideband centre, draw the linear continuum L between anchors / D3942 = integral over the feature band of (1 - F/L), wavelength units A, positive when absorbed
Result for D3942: 3.68 A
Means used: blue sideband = 5.31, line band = 4.81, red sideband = 6.4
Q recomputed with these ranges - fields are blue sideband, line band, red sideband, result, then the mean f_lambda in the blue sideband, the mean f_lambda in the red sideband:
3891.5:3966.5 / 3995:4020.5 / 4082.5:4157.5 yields -5.0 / 5.22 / 6.32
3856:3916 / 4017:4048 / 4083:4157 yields -4.5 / 5.4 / 6.32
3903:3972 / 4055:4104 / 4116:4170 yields -3.7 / 5.11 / 6.46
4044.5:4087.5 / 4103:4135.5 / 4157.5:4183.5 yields 1.5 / 6.74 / 6.45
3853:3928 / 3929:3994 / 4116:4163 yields 8.2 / 5.47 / 6.4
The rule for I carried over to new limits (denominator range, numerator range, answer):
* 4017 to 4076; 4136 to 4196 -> 0.94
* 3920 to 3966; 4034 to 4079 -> 1.36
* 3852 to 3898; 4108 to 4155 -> 1.21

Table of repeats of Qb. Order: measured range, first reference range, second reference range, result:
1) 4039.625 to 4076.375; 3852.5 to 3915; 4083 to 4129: -4.8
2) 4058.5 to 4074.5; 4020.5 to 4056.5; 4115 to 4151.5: 0.1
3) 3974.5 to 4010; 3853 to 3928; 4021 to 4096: 0.0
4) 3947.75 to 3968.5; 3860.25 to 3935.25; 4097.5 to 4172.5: 1.7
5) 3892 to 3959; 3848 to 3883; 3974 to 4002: 5.3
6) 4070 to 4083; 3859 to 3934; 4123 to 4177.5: -0.8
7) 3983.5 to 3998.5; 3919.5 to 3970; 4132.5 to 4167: -3.0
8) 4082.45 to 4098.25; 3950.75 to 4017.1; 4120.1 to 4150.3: -0.5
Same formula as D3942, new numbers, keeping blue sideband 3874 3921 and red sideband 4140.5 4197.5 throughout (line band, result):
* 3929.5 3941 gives 3.3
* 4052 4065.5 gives -1.7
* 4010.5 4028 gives -3.1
